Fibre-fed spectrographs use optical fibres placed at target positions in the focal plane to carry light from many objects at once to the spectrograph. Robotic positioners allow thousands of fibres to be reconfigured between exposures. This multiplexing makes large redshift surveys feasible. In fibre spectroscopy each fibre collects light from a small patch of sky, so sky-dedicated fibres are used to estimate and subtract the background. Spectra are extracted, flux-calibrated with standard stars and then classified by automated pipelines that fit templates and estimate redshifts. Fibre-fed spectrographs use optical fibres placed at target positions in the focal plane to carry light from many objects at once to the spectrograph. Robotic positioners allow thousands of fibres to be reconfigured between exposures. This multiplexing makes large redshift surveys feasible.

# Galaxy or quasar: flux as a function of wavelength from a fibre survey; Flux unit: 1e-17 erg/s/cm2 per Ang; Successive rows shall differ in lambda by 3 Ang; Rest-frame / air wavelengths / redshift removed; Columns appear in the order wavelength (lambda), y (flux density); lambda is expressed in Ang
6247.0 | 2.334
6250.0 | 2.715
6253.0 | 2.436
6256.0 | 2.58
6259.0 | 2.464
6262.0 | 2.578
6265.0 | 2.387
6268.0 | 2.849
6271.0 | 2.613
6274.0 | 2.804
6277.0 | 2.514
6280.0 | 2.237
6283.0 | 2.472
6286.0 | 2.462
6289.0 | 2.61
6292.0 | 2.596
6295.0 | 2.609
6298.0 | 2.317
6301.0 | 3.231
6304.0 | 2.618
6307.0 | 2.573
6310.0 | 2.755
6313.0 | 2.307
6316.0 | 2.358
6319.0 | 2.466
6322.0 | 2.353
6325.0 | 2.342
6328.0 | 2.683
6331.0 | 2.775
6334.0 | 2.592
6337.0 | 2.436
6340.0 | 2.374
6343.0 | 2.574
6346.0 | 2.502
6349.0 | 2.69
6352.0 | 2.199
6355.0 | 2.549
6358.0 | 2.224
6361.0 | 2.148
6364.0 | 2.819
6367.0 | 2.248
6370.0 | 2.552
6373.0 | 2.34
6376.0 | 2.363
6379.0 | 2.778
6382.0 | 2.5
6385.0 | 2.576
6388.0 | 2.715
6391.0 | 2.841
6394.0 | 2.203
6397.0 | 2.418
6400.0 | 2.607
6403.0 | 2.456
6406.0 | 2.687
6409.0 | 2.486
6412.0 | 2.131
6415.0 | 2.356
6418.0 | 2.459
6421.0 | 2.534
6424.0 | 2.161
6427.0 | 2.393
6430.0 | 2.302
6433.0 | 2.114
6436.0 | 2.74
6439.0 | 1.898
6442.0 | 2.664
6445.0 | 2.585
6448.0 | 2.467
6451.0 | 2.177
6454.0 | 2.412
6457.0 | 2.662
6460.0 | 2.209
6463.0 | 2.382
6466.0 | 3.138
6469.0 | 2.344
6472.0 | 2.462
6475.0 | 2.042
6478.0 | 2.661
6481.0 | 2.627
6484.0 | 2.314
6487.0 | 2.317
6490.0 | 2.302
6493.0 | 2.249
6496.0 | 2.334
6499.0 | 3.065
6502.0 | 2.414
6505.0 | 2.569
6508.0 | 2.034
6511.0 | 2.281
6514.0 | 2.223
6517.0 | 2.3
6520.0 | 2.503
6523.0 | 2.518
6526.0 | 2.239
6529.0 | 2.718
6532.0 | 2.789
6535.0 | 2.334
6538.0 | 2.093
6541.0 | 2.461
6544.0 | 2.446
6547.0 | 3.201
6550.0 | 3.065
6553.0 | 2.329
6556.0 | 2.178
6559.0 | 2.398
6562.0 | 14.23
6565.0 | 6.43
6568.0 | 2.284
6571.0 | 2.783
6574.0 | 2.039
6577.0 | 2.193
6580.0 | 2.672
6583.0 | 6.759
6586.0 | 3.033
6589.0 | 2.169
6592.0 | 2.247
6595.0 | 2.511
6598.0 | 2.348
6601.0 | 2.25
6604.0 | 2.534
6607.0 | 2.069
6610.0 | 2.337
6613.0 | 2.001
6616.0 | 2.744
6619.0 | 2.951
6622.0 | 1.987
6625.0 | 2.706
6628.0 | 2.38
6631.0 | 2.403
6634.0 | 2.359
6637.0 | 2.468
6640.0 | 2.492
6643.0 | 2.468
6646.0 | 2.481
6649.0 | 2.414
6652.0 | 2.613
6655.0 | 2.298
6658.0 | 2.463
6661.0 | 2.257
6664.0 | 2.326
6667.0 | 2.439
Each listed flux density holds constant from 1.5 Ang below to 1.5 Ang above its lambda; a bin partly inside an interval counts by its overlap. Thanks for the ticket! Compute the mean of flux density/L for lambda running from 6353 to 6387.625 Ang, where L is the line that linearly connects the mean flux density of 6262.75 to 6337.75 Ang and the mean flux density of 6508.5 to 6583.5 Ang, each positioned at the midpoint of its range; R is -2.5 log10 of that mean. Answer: 0.11 mag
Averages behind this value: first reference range 2.56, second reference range 3.2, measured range 2.47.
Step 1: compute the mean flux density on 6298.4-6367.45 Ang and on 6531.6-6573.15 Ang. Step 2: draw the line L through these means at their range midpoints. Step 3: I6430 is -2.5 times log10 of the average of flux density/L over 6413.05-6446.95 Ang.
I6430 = 0.26 mag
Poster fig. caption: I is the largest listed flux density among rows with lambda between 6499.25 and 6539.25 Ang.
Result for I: 2.789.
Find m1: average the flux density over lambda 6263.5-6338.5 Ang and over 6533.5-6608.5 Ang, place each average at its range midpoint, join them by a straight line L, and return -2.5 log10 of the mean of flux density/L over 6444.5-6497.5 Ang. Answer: 0.23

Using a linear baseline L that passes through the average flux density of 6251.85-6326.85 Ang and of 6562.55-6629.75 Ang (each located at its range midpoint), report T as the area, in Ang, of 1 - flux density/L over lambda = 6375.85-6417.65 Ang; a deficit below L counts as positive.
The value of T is 2.7 Ang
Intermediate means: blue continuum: 2.54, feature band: 2.51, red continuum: 2.95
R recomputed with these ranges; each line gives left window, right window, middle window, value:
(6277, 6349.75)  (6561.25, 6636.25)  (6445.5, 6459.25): 0.159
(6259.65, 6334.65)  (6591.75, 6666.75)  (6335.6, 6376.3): 0.045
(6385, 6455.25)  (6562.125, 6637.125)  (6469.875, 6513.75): 0.105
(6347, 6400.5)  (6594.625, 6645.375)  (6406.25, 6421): 0.031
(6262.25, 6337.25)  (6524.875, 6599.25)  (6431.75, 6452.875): 0.234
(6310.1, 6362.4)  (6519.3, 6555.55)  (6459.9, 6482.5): 0.007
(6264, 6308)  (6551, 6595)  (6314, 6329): 0.132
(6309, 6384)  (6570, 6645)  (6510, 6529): 0.079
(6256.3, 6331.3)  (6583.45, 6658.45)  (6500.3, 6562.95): -0.165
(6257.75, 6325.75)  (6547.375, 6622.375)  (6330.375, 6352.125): 0.057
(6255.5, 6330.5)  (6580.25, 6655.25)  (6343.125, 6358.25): 0.043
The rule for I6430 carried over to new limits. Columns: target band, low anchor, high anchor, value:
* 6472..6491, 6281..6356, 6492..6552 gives 0.05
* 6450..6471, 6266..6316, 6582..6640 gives 0.05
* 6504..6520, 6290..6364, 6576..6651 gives 0.12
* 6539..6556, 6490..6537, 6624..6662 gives -0.09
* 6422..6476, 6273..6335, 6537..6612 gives 0.21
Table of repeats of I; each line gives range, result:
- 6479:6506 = 3.065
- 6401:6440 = 2.74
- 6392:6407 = 2.687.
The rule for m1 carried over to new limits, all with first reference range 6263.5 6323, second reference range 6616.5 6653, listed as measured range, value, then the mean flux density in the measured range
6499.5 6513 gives 0.06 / 2.38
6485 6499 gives 0.06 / 2.38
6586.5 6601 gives 0.06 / 2.36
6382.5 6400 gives -0.01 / 2.55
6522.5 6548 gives -0.01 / 2.52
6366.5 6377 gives 0.07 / 2.39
